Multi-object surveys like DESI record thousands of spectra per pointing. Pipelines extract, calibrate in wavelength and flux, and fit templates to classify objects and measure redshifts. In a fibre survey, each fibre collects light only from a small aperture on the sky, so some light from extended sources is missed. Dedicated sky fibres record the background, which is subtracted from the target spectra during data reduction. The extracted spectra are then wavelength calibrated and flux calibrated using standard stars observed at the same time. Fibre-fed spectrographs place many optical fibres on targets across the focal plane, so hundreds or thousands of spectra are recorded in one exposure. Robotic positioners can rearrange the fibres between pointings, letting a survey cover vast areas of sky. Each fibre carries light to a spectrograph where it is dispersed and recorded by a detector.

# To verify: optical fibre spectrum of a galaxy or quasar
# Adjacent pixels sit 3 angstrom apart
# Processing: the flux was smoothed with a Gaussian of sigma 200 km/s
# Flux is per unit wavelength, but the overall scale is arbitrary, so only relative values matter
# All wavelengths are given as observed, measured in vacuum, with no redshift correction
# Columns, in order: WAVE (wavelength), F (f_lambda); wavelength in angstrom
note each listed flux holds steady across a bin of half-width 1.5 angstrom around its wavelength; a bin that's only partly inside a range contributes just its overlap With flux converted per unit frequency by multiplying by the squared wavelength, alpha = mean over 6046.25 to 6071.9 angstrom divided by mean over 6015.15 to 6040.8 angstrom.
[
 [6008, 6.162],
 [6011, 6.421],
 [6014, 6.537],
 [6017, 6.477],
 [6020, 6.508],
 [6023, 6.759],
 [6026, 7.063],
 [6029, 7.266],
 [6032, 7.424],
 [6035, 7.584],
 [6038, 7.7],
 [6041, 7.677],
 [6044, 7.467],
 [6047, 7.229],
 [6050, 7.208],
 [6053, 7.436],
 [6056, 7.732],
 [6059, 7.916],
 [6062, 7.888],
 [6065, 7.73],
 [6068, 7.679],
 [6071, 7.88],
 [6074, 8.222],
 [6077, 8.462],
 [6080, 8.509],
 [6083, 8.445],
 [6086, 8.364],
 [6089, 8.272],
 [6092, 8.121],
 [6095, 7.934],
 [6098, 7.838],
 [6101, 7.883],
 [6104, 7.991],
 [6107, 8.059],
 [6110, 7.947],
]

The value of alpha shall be 1.1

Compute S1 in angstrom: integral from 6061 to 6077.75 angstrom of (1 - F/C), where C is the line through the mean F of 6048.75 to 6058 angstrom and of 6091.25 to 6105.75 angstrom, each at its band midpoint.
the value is -0.67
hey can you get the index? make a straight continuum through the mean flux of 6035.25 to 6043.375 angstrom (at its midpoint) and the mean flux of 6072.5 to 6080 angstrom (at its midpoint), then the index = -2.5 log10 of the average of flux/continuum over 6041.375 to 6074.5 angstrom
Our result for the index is 0.05 mag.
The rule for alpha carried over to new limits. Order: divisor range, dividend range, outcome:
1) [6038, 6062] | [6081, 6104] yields 1.09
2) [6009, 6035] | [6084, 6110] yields 1.21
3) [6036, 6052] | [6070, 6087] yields 1.13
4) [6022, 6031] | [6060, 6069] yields 1.11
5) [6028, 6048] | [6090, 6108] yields 1.09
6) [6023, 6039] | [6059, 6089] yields 1.12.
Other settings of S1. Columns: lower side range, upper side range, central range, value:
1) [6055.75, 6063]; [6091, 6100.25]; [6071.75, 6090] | -1.0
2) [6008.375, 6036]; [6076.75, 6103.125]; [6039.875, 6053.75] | -0.1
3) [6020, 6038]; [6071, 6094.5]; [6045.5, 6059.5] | 0.4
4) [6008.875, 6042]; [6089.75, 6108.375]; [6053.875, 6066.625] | -0.6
